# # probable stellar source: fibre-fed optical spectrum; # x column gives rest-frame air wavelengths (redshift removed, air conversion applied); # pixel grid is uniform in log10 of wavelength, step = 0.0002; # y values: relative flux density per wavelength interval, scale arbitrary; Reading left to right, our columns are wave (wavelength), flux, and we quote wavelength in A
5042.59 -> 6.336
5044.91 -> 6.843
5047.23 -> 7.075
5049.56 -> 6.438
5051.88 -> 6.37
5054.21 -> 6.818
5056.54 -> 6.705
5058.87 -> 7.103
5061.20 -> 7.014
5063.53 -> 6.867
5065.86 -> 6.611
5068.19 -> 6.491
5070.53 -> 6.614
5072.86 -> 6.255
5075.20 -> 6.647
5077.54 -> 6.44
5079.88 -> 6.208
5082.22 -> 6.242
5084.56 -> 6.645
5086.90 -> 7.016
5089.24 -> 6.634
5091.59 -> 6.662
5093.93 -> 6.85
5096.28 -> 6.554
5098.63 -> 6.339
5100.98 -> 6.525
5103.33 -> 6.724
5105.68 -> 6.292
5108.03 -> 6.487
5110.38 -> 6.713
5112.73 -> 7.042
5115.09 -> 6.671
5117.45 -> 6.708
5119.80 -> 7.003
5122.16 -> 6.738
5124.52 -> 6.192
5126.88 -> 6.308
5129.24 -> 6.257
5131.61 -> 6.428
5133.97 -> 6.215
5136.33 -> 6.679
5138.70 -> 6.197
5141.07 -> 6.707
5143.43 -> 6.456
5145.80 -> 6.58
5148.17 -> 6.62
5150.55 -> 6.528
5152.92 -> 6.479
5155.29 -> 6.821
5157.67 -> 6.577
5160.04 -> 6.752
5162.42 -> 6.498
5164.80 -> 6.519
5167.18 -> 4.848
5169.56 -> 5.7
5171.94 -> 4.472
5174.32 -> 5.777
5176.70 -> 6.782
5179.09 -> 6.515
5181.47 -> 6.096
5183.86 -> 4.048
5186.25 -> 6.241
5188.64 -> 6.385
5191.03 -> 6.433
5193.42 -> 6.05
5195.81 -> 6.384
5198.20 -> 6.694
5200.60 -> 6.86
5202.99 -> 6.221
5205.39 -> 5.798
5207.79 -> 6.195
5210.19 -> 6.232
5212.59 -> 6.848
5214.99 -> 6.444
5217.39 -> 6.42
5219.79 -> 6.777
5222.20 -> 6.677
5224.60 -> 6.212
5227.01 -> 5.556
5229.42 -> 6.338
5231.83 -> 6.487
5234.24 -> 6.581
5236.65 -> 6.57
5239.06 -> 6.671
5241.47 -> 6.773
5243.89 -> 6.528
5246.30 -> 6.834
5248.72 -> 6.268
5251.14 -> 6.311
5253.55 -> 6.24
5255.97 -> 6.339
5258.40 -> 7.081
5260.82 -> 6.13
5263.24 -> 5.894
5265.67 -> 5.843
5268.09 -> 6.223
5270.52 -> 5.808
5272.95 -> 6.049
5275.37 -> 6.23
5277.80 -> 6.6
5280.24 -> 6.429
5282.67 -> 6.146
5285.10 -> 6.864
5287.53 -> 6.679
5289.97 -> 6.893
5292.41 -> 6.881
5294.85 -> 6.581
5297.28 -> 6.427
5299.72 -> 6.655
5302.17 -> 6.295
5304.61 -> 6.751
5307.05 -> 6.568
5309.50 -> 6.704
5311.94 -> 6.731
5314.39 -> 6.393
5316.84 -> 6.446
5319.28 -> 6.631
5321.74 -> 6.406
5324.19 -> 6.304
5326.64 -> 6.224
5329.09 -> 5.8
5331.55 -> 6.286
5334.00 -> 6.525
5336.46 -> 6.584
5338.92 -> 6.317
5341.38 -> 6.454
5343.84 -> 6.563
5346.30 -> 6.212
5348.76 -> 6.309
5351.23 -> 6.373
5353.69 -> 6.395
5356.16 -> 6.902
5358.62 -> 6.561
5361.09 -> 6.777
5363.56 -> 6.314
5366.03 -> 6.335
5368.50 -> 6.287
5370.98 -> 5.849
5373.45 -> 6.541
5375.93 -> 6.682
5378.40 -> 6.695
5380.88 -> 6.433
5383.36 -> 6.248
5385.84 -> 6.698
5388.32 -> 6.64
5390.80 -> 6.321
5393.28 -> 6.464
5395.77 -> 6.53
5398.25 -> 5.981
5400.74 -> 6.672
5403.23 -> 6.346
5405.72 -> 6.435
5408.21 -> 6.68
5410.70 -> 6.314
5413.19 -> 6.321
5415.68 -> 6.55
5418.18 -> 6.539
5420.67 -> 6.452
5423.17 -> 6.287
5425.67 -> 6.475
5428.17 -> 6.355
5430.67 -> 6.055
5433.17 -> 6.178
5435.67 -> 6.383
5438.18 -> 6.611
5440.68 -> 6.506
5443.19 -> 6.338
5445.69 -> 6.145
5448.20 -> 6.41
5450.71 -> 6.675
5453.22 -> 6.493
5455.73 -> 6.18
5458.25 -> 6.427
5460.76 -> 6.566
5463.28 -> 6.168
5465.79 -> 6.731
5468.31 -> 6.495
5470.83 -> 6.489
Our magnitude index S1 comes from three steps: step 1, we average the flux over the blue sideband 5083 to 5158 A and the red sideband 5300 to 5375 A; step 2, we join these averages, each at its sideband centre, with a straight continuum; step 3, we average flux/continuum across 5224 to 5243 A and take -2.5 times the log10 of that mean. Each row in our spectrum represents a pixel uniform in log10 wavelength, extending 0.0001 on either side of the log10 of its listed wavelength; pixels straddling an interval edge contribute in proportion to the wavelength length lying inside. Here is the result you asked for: 0.02 mag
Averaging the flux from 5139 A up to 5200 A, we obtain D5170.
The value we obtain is 6.2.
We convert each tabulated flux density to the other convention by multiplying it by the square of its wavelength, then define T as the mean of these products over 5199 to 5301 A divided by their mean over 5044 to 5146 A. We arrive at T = 1.03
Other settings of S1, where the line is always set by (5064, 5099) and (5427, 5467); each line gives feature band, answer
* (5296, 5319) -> -0.02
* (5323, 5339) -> 0.03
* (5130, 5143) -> 0.02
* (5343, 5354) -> 0.01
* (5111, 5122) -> -0.05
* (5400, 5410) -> -0.02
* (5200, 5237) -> 0.02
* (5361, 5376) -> 0.01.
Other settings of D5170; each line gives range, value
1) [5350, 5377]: 6.45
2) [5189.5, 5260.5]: 6.44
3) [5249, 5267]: 6.26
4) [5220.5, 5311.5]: 6.44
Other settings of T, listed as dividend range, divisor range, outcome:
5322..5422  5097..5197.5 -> 1.11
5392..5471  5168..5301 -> 1.09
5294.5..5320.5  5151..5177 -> 1.14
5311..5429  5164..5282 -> 1.09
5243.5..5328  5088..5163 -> 1.04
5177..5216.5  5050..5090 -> 0.99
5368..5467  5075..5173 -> 1.11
